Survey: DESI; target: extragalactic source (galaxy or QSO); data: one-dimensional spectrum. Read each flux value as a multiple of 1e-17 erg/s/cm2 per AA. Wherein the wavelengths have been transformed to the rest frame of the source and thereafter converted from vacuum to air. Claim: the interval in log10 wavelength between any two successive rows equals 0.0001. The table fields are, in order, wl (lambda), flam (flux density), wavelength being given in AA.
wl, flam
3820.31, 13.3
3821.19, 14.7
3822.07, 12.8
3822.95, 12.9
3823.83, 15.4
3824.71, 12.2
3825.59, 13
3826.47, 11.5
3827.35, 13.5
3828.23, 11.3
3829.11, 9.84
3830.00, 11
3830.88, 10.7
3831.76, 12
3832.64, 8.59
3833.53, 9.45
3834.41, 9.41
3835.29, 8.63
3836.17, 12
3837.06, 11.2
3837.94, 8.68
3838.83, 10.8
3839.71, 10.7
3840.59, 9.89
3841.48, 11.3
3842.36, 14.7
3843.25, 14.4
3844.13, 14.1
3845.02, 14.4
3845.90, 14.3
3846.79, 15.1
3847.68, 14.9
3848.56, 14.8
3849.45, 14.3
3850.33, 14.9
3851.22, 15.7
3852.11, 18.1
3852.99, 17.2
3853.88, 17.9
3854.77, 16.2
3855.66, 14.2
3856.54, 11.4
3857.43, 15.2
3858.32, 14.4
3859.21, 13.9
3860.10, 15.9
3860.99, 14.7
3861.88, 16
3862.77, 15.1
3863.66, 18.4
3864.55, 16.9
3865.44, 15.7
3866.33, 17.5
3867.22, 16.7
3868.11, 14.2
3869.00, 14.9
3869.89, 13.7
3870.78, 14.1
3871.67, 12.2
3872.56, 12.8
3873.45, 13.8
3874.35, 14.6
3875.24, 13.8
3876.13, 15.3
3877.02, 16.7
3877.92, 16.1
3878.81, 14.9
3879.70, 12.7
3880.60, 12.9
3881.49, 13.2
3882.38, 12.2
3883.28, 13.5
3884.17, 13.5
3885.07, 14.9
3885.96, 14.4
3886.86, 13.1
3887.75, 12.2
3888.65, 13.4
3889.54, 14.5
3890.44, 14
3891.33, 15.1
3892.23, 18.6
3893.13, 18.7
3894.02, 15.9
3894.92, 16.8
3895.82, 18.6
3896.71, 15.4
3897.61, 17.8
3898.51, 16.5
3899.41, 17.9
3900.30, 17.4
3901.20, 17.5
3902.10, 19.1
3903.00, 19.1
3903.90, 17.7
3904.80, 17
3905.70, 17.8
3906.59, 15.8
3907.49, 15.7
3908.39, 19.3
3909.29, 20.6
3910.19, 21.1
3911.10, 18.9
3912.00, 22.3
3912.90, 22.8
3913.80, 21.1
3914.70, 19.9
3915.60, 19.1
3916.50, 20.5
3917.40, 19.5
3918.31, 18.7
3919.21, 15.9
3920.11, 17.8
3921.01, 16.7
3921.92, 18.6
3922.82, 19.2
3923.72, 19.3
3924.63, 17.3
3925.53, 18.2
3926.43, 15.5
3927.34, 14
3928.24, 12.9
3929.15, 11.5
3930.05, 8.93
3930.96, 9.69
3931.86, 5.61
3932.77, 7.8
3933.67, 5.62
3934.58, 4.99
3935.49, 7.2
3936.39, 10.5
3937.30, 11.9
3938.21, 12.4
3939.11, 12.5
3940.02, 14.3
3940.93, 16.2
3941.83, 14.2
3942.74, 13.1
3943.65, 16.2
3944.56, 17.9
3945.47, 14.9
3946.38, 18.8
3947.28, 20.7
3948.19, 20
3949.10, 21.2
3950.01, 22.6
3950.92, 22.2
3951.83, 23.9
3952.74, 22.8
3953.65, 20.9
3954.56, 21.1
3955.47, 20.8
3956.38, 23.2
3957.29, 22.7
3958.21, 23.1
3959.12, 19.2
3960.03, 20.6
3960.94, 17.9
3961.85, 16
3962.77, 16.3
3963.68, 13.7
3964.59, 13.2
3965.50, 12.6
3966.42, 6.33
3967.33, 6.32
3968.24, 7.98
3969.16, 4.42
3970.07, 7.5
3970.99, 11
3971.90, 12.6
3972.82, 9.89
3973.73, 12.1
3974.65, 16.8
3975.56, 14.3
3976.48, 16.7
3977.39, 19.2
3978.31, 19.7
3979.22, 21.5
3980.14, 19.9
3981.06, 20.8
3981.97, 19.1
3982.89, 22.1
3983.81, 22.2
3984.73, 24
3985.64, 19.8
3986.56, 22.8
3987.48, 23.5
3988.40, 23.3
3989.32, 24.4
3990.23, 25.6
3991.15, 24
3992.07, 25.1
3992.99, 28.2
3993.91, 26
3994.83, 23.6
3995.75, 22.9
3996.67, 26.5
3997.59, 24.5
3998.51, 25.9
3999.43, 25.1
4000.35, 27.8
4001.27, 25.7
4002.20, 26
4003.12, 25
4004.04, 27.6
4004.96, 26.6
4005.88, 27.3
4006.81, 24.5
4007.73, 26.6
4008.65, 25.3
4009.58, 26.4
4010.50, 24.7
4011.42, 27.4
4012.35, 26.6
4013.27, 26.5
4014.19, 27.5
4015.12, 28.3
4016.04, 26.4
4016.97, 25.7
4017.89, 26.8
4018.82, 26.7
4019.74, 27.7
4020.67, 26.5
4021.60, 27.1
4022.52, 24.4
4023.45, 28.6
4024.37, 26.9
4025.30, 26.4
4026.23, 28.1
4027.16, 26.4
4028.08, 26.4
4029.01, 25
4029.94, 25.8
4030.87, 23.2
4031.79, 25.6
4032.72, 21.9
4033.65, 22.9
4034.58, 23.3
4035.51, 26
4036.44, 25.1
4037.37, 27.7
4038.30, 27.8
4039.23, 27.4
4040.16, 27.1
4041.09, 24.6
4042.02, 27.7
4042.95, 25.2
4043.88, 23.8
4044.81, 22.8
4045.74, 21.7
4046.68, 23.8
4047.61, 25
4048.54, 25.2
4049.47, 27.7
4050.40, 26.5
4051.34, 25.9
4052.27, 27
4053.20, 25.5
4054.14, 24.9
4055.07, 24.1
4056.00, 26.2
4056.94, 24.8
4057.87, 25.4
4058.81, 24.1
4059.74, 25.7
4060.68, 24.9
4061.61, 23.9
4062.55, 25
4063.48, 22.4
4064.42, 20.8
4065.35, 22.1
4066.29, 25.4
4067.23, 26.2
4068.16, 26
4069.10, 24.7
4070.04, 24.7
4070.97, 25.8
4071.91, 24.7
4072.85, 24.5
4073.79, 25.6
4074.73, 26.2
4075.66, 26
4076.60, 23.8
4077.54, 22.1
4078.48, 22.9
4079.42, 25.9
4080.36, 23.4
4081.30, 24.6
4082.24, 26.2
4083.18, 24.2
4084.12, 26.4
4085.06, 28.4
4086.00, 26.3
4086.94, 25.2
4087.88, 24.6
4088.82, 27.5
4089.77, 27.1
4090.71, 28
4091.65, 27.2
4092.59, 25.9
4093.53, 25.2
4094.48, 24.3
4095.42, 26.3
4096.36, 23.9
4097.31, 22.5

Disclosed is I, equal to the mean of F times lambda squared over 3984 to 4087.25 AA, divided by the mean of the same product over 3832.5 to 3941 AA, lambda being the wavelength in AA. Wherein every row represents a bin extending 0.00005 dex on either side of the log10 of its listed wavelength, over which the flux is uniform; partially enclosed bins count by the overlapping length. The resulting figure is 1.8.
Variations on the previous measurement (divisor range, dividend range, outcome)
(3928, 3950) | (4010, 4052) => 2.07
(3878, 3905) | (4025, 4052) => 1.75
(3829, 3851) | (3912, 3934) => 1.37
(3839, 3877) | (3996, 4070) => 1.90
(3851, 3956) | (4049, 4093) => 1.72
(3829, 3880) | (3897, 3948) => 1.19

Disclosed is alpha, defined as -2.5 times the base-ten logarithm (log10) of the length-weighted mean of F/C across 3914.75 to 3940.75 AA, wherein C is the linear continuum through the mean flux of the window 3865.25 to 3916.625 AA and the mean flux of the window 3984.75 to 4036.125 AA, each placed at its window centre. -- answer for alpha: 0.339 mag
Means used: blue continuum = 16.3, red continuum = 25.6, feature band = 13.9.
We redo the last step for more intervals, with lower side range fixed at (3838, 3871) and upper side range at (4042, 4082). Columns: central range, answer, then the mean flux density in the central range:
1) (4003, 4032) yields -0.17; 26.4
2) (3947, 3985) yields 0.16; 17.3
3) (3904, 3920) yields -0.10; 19.1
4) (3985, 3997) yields -0.14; 24.3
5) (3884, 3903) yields 0.04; 16.1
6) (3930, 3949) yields 0.42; 12.8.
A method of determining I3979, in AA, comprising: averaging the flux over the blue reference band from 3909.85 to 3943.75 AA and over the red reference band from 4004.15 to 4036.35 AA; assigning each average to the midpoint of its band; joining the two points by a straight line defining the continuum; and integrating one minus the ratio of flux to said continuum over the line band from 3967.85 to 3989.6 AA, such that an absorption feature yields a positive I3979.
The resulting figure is 4.1 AA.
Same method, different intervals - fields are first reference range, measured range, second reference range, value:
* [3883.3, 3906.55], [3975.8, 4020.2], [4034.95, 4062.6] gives -4.2 AA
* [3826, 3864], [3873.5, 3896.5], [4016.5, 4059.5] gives 1.5 AA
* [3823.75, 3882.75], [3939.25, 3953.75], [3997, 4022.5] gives 1.9 AA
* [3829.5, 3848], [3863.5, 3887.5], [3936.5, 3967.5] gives -1.7 AA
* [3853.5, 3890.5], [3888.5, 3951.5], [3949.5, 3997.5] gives 0.9 AA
